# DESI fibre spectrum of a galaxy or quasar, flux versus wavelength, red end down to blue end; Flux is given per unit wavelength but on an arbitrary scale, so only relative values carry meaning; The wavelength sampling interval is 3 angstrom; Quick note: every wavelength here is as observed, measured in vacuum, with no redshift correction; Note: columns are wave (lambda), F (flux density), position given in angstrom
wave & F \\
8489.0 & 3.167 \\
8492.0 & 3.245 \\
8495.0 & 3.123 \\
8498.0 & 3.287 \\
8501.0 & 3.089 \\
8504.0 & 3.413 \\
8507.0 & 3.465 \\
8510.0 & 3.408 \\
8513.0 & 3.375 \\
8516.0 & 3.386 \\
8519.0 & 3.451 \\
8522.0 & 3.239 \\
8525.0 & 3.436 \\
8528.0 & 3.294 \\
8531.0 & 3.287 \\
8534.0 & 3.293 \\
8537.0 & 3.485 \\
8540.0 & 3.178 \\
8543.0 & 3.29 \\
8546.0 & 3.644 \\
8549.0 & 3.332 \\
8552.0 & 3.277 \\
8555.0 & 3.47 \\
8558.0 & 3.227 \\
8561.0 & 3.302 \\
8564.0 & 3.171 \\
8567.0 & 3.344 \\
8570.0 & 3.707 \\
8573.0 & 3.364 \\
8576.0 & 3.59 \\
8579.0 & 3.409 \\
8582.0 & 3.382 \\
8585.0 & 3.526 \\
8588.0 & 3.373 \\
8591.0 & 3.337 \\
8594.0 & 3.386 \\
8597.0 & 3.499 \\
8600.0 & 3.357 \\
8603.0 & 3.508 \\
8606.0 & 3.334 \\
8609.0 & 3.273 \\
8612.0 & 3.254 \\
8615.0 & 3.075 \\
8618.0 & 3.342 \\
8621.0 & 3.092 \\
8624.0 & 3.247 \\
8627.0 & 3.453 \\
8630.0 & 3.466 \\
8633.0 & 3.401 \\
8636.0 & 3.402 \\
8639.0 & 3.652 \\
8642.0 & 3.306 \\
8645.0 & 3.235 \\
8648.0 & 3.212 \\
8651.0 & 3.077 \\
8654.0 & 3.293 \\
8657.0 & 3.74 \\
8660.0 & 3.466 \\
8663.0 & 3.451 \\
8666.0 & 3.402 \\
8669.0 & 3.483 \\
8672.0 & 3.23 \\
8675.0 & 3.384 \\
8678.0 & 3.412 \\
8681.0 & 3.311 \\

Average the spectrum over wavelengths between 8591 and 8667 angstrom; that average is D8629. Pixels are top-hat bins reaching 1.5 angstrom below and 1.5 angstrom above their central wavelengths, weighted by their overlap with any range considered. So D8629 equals 3.36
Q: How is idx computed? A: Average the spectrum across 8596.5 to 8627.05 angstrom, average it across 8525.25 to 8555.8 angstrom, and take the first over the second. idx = 0.98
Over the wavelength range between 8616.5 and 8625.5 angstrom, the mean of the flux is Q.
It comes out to 3.23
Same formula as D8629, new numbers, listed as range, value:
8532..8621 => 3.36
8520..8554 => 3.34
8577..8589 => 3.43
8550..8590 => 3.39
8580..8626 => 3.33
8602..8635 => 3.31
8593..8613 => 3.38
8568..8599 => 3.45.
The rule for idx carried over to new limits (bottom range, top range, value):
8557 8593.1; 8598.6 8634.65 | 0.98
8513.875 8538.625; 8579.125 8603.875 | 1.02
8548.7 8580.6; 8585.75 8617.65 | 0.99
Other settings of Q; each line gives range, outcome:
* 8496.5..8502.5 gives 3.19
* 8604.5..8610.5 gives 3.3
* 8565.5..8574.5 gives 3.47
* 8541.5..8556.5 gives 3.4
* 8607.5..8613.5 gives 3.26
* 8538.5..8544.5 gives 3.23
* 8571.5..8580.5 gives 3.45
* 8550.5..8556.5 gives 3.37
